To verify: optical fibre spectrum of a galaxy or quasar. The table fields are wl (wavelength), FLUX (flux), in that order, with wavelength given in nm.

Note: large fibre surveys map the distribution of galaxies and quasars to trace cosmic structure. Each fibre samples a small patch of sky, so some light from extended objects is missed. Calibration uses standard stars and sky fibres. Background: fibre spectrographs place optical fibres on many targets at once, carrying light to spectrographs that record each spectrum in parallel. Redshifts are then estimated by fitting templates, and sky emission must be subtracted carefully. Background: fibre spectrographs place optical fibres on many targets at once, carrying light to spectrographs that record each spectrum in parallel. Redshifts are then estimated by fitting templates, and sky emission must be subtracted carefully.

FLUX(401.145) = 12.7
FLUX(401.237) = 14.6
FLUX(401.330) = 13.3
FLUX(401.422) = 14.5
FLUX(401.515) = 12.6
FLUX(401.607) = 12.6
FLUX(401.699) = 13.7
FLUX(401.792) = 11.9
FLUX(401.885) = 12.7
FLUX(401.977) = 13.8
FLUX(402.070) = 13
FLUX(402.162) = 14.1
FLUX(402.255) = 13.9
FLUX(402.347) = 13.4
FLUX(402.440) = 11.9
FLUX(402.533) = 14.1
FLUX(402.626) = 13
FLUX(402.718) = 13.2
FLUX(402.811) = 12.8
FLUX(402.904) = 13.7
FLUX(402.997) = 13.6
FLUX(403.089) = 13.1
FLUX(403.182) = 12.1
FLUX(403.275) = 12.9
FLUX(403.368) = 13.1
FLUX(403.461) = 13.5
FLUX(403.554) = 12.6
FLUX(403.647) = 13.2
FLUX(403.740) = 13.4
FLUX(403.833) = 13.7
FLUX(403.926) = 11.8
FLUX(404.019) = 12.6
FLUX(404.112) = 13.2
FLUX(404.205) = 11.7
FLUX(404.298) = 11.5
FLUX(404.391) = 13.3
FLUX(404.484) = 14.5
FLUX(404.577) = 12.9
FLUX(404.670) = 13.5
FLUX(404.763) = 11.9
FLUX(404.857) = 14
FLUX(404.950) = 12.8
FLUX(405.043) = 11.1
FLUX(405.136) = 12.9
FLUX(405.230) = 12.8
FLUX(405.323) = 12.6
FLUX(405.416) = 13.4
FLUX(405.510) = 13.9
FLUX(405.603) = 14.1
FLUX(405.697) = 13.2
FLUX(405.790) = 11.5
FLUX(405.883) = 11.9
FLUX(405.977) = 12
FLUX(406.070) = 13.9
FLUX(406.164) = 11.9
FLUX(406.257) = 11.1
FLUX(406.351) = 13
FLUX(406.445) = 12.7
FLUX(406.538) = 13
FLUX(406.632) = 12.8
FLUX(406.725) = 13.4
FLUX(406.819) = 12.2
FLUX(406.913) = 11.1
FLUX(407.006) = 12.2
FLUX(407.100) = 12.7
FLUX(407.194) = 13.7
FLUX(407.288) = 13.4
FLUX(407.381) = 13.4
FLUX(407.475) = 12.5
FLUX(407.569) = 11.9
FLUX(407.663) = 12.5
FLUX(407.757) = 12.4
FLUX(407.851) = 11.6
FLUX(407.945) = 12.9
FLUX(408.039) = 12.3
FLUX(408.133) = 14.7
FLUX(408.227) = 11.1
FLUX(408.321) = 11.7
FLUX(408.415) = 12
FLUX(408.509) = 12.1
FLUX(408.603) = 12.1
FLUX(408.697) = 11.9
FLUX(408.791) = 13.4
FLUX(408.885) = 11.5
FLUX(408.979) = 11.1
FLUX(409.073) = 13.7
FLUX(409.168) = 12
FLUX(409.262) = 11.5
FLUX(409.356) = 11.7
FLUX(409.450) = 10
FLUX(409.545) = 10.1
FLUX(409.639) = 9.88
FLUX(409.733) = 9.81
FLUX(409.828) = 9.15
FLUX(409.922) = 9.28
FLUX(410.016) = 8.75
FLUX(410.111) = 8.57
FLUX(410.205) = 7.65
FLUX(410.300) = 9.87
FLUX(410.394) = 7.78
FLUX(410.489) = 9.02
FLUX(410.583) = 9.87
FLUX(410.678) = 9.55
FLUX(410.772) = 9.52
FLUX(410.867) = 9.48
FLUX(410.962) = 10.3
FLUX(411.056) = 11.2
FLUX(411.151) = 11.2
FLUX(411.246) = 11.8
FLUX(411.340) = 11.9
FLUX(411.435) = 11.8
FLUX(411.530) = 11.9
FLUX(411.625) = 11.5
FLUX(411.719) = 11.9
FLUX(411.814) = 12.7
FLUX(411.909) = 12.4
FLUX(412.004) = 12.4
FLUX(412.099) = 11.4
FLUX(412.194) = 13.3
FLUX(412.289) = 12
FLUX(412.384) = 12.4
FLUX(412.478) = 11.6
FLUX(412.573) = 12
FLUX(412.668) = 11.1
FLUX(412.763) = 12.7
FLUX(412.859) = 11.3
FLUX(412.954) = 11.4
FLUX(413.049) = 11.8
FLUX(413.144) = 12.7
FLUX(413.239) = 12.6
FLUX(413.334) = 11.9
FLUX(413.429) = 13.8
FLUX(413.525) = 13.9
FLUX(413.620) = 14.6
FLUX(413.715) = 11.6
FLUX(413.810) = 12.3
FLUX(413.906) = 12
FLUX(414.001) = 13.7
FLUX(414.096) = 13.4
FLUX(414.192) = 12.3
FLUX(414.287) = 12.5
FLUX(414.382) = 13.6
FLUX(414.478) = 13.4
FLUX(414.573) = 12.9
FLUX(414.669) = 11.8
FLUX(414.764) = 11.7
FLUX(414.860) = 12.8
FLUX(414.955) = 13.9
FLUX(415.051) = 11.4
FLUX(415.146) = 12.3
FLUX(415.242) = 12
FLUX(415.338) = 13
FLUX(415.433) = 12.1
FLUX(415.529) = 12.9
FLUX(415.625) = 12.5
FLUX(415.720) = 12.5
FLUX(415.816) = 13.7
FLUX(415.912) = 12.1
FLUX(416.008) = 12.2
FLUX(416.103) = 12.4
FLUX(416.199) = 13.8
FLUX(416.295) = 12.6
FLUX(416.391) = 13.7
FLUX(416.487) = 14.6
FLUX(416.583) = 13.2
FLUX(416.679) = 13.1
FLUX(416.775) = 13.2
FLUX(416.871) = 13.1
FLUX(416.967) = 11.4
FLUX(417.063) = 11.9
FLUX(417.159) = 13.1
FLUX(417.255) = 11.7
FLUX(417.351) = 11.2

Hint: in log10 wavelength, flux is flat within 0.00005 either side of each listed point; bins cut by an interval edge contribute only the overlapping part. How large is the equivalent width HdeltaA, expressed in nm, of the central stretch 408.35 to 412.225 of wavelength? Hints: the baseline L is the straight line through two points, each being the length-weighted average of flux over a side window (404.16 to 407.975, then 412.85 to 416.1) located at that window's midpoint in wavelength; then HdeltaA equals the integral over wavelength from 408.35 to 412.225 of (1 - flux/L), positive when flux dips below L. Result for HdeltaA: 0.54 nm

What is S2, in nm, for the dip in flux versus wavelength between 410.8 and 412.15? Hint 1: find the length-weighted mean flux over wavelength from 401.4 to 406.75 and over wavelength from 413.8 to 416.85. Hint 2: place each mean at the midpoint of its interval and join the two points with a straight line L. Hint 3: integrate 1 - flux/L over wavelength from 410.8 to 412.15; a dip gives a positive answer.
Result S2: 0.14 nm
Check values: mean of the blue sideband 12.9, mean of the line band 11.5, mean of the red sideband 12.8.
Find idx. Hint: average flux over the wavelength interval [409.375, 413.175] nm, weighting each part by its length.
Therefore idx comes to 10.8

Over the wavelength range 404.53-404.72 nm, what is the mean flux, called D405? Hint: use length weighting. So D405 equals 13.2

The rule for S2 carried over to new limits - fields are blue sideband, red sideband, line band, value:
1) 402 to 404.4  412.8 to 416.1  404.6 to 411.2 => 0.59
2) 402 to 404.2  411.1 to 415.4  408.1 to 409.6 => 0.10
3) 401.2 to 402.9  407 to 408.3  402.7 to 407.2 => 0.05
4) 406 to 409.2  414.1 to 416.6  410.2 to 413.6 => 0.32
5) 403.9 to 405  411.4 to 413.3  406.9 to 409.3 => 0.02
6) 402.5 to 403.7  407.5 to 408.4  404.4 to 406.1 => -0.02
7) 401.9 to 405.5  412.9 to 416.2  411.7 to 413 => 0.07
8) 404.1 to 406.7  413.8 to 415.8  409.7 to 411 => 0.36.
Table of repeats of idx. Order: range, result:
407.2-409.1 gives 12.4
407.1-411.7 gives 11.2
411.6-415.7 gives 12.5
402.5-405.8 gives 13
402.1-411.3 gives 12.1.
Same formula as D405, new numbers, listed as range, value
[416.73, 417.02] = 12.5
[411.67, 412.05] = 12.4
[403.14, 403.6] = 12.8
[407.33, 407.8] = 12.6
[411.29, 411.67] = 11.8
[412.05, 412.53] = 12.2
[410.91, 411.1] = 10.7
